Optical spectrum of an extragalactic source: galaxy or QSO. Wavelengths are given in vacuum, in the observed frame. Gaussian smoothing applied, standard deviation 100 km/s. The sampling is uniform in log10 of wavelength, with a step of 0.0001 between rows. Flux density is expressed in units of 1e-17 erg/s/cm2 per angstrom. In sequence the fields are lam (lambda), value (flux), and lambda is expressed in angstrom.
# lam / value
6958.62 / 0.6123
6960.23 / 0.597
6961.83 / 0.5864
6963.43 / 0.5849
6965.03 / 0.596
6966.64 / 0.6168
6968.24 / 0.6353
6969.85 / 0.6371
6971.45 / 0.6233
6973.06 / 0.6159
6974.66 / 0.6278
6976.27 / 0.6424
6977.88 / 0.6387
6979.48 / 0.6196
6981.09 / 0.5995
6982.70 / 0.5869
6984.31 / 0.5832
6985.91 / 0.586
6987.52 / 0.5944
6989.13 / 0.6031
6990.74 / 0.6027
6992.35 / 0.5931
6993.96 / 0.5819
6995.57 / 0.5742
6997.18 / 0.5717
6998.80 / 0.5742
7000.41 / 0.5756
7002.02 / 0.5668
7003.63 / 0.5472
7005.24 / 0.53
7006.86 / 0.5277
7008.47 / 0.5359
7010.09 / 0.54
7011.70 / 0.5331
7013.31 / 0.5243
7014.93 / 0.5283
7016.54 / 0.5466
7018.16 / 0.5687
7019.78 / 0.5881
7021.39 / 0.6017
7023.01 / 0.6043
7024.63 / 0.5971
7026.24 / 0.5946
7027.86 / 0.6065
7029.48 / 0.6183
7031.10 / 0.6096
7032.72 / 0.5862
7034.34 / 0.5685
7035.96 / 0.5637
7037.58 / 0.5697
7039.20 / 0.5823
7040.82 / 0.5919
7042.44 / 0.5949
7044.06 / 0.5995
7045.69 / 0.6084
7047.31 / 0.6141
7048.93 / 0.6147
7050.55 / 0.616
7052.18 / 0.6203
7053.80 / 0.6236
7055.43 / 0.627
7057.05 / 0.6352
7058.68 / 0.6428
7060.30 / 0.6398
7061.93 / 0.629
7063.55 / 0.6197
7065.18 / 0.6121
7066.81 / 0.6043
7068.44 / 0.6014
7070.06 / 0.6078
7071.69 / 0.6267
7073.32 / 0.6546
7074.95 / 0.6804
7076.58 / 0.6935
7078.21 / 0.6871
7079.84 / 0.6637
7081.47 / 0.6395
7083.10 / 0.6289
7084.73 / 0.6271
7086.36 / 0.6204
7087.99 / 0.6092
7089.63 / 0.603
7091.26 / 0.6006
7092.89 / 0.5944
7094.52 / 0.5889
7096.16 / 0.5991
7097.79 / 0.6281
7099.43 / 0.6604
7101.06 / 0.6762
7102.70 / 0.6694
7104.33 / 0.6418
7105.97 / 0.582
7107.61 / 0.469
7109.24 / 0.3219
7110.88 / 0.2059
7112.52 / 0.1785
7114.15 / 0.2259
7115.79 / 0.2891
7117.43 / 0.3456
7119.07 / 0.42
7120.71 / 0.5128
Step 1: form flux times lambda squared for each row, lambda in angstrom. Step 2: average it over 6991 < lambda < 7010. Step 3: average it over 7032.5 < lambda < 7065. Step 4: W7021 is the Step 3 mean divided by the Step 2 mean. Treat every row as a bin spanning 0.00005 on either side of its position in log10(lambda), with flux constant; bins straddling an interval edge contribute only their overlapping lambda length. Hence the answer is 1.1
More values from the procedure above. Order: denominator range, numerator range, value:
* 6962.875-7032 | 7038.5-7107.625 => 1.09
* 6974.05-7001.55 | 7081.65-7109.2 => 1.05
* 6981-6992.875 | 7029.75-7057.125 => 1.03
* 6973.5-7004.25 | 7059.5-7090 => 1.10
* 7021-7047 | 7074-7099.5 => 1.08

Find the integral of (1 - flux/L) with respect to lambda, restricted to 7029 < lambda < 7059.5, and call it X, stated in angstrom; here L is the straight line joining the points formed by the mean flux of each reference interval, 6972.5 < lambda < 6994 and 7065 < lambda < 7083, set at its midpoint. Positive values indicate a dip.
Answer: 1.29 angstrom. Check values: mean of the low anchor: 0.606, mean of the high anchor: 0.643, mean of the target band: 0.604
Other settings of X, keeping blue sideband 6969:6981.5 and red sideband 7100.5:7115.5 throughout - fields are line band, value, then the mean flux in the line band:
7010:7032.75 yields -0.79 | 0.577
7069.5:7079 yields -3.53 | 0.659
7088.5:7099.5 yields -3.77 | 0.607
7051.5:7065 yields -3.33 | 0.629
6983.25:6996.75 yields 0.34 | 0.59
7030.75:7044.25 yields -1.23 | 0.584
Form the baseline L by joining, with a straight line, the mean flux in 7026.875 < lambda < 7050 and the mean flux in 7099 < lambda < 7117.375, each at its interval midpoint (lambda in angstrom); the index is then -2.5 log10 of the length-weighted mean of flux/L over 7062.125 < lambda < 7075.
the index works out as -0.18 mag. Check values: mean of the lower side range 0.595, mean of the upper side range 0.439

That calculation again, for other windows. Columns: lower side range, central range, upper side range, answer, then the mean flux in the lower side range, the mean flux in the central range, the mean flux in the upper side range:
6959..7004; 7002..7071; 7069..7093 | 0.055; 0.599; 0.59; 0.637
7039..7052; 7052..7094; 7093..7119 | -0.160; 0.604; 0.63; 0.474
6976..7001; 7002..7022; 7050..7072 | 0.104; 0.595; 0.548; 0.622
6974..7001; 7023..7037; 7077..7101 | 0.030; 0.597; 0.593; 0.628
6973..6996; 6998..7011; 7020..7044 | 0.093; 0.603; 0.55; 0.592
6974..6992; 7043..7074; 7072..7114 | -0.063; 0.607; 0.62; 0.576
